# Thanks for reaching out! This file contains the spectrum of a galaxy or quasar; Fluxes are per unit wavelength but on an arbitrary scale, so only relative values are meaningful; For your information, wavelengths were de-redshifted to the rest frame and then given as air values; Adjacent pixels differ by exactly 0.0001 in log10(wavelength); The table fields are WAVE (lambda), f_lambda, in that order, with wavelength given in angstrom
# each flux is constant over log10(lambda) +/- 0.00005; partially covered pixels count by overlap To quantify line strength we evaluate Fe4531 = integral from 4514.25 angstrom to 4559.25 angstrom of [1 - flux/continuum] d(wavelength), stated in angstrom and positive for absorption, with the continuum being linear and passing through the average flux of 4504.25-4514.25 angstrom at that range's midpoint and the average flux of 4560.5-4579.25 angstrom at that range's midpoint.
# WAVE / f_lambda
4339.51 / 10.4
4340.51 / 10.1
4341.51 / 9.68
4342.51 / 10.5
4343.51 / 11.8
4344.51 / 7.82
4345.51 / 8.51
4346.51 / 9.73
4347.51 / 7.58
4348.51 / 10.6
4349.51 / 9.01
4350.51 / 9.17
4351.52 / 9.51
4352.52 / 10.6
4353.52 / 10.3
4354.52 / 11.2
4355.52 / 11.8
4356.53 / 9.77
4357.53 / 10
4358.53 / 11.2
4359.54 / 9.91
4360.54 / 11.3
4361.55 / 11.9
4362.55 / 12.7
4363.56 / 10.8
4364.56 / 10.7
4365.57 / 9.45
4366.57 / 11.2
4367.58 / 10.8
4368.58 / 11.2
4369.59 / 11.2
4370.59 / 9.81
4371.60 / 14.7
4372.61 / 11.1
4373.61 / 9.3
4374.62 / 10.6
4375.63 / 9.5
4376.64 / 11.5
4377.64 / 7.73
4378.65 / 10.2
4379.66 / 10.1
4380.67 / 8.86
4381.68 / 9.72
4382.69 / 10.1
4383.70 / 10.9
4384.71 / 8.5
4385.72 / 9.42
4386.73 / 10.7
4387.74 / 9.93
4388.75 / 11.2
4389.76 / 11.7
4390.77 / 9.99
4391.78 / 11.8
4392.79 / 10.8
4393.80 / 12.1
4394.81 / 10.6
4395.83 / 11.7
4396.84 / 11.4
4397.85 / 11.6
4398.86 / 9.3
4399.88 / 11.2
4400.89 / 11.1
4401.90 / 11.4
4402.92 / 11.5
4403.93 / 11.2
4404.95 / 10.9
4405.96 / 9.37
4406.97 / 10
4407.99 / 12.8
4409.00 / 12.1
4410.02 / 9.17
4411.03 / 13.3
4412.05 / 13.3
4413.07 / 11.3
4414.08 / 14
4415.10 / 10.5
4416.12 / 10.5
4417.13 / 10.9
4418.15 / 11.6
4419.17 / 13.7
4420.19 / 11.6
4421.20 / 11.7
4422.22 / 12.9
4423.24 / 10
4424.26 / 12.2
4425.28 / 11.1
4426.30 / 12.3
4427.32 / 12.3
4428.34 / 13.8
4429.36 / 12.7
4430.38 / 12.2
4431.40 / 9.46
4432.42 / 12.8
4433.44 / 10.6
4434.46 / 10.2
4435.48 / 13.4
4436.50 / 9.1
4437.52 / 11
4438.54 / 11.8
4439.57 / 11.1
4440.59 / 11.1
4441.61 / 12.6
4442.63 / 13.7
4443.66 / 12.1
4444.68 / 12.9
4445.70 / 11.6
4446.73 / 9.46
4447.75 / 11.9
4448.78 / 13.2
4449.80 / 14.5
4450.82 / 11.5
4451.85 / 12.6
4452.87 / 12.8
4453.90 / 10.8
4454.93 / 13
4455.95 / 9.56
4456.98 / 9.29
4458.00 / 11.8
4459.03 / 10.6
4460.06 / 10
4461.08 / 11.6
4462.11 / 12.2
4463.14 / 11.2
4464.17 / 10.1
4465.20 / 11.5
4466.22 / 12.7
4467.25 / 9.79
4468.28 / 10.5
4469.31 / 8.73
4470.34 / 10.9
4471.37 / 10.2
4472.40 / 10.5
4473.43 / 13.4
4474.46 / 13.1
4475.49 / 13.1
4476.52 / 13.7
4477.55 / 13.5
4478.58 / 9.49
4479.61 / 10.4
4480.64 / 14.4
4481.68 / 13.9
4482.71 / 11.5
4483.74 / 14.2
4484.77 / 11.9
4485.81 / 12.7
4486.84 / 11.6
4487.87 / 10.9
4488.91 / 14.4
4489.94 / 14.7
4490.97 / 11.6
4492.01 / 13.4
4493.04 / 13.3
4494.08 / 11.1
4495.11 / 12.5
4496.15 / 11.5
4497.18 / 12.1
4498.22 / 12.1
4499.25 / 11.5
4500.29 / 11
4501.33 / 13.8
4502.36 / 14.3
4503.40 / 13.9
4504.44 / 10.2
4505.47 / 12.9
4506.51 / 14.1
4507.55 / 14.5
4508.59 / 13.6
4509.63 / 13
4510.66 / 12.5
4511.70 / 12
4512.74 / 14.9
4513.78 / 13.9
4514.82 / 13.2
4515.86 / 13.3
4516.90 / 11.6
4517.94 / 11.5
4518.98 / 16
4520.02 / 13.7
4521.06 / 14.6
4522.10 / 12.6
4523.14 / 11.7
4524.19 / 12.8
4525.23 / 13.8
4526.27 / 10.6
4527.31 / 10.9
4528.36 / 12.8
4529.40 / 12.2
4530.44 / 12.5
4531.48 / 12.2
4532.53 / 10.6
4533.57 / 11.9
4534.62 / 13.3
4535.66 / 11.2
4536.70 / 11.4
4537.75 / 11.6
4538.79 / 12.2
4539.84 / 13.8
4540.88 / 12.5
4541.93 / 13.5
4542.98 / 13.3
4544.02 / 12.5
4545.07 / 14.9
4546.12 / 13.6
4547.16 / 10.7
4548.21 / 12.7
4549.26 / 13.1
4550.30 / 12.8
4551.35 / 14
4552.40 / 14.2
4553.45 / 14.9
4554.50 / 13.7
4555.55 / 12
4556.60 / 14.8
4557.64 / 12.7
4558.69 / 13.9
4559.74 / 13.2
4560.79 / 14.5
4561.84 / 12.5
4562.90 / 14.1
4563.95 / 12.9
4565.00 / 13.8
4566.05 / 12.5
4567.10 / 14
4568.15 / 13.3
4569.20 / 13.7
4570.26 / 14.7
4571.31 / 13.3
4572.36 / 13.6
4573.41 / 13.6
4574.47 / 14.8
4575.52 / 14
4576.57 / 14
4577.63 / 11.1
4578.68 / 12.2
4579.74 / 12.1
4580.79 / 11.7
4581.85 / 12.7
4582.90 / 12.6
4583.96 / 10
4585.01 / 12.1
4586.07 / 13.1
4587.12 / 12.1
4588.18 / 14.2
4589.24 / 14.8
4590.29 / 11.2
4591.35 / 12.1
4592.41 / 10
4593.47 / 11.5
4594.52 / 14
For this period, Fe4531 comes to 1.7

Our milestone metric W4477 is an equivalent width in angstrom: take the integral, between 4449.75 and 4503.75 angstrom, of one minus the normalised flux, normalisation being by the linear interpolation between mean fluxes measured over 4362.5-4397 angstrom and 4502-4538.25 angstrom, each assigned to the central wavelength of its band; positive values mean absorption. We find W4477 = 0.50 angstrom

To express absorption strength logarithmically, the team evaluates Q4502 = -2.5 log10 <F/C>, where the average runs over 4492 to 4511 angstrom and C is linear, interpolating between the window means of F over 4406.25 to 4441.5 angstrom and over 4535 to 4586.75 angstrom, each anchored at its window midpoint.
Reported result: -0.02 mag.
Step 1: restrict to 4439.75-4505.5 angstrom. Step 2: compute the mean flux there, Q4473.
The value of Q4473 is 12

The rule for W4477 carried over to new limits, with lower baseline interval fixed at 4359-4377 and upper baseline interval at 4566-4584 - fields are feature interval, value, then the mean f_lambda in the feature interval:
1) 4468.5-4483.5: 0.2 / 11.9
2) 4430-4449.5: 0.1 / 11.6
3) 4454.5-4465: 0.9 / 10.9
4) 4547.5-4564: -0.8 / 13.5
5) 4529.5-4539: 0.6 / 11.9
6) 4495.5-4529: -1.1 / 12.8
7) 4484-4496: -0.3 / 12.6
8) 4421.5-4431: -0.5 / 12.1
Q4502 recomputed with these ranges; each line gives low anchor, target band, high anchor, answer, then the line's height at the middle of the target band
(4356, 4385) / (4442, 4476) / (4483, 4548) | 0.028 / 11.8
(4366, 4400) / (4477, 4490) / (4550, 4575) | -0.018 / 12.3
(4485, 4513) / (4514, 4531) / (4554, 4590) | 0.009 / 12.9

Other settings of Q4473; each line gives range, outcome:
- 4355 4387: 10.5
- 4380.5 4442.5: 11.3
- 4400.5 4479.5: 11.6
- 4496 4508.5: 12.7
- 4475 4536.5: 12.7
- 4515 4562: 12.9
